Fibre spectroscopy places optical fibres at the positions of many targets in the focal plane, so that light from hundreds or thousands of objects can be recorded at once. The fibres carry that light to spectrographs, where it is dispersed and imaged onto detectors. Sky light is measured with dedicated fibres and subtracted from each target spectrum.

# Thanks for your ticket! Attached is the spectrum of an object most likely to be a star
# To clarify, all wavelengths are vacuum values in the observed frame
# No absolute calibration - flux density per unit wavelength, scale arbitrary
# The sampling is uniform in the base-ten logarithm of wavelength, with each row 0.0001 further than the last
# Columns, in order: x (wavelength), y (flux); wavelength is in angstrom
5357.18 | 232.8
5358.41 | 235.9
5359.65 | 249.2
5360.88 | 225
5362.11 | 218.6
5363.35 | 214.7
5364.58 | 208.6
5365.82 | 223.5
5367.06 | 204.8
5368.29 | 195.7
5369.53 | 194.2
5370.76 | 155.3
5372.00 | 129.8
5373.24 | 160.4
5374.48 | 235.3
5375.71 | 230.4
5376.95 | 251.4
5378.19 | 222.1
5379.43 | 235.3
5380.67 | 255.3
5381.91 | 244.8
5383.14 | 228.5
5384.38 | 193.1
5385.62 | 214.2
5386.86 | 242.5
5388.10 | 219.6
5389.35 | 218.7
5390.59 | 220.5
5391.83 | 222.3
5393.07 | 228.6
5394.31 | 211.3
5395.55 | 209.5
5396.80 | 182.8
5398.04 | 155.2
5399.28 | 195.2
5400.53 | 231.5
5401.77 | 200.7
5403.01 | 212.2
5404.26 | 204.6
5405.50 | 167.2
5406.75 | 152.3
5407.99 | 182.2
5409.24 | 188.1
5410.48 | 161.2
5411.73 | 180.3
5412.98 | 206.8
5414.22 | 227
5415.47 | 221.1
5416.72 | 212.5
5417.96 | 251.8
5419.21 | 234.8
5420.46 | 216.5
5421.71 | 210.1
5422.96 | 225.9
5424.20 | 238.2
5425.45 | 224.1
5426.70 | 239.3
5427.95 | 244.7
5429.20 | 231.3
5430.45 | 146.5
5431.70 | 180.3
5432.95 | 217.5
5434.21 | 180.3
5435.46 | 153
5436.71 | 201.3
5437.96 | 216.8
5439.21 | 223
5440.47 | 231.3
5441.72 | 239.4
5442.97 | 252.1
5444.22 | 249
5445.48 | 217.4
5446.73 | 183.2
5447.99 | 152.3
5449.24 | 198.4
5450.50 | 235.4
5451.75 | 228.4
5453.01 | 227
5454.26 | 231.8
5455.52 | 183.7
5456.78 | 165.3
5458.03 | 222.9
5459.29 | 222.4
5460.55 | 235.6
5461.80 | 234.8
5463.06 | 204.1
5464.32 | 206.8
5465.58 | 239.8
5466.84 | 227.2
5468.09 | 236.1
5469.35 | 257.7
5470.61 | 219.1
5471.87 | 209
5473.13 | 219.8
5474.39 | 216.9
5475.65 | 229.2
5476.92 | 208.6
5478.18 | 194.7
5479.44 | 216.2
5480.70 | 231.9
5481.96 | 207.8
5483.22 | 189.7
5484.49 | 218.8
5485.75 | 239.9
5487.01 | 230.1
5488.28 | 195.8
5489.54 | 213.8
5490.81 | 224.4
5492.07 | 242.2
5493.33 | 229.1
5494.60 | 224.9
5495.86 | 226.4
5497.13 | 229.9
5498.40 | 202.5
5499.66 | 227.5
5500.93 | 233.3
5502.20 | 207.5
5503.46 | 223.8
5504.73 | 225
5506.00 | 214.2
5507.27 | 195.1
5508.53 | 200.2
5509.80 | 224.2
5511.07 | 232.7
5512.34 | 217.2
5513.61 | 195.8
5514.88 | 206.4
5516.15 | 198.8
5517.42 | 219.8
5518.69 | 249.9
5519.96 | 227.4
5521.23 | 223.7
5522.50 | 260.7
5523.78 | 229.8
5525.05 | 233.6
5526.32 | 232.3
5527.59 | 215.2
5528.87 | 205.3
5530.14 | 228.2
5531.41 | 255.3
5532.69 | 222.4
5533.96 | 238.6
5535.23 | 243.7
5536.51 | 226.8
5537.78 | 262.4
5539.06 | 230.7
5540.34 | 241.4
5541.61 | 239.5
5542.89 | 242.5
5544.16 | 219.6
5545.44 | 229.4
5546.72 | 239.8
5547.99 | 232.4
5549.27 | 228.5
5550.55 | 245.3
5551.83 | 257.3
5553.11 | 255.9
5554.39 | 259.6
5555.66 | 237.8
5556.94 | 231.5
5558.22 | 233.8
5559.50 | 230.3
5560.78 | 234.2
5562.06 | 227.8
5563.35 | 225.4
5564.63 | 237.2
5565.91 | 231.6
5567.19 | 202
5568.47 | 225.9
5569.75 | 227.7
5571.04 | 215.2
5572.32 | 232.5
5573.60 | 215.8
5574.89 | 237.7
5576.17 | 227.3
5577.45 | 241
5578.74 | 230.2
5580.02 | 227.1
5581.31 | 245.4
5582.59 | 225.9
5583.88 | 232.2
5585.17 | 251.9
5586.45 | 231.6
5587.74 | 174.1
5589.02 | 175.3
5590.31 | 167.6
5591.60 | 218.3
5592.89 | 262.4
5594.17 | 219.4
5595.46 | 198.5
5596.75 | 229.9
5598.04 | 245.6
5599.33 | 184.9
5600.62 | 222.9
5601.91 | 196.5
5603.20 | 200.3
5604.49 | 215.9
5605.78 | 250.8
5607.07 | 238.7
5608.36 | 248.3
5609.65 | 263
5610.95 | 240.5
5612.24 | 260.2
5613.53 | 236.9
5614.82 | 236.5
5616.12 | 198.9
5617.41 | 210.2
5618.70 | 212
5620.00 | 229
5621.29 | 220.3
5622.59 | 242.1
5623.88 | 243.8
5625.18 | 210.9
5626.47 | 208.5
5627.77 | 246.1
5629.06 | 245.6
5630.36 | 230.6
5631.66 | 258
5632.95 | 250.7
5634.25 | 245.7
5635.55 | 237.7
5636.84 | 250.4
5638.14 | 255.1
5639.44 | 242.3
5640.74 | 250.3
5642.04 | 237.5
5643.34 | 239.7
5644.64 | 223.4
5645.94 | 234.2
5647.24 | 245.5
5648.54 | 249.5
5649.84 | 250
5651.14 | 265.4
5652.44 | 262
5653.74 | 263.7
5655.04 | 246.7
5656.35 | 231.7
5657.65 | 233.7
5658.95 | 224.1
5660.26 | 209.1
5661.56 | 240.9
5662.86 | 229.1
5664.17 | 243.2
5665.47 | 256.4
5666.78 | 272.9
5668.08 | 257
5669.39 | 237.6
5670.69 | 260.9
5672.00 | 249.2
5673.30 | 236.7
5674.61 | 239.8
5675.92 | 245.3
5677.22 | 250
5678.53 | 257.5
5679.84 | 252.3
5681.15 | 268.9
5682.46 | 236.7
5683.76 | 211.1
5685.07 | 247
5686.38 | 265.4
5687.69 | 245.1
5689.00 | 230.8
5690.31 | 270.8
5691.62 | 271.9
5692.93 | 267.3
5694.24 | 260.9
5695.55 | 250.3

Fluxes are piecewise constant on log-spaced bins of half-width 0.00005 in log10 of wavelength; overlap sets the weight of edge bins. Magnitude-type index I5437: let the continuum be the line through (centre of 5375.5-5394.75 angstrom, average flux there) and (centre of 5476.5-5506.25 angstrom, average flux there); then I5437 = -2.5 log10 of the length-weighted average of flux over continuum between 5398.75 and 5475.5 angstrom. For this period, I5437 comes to 0.06 mag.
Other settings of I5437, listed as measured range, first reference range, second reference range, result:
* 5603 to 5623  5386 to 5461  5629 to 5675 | 0.03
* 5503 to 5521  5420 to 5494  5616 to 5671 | 0.03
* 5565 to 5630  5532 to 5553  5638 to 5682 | 0.08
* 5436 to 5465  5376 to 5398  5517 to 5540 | 0.06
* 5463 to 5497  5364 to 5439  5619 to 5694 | -0.01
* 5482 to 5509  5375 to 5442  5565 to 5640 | 0.00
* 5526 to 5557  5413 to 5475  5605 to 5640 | -0.04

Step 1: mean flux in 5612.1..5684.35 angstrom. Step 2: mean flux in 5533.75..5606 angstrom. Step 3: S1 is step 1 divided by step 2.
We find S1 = 1.1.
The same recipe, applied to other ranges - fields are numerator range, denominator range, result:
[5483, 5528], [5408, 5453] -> 1.05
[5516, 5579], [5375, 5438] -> 1.11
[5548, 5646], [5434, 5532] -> 1.05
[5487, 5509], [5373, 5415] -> 1.05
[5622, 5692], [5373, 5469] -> 1.15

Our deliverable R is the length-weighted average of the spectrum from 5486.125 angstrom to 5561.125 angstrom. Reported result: 229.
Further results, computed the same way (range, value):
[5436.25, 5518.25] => 218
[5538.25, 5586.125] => 234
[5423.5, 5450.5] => 211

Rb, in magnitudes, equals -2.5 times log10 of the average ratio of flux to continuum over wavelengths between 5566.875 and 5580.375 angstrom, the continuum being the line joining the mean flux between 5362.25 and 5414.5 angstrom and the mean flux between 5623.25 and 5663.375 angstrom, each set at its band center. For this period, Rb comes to 0.02 mag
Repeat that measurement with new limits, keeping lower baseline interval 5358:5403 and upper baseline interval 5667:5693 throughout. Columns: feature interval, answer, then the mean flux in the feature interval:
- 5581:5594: 0.098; 218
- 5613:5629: 0.081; 225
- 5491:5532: 0.029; 223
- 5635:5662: 0.016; 243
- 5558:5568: 0.038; 227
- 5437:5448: -0.005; 221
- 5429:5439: 0.154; 190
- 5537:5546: -0.023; 238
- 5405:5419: 0.104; 197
